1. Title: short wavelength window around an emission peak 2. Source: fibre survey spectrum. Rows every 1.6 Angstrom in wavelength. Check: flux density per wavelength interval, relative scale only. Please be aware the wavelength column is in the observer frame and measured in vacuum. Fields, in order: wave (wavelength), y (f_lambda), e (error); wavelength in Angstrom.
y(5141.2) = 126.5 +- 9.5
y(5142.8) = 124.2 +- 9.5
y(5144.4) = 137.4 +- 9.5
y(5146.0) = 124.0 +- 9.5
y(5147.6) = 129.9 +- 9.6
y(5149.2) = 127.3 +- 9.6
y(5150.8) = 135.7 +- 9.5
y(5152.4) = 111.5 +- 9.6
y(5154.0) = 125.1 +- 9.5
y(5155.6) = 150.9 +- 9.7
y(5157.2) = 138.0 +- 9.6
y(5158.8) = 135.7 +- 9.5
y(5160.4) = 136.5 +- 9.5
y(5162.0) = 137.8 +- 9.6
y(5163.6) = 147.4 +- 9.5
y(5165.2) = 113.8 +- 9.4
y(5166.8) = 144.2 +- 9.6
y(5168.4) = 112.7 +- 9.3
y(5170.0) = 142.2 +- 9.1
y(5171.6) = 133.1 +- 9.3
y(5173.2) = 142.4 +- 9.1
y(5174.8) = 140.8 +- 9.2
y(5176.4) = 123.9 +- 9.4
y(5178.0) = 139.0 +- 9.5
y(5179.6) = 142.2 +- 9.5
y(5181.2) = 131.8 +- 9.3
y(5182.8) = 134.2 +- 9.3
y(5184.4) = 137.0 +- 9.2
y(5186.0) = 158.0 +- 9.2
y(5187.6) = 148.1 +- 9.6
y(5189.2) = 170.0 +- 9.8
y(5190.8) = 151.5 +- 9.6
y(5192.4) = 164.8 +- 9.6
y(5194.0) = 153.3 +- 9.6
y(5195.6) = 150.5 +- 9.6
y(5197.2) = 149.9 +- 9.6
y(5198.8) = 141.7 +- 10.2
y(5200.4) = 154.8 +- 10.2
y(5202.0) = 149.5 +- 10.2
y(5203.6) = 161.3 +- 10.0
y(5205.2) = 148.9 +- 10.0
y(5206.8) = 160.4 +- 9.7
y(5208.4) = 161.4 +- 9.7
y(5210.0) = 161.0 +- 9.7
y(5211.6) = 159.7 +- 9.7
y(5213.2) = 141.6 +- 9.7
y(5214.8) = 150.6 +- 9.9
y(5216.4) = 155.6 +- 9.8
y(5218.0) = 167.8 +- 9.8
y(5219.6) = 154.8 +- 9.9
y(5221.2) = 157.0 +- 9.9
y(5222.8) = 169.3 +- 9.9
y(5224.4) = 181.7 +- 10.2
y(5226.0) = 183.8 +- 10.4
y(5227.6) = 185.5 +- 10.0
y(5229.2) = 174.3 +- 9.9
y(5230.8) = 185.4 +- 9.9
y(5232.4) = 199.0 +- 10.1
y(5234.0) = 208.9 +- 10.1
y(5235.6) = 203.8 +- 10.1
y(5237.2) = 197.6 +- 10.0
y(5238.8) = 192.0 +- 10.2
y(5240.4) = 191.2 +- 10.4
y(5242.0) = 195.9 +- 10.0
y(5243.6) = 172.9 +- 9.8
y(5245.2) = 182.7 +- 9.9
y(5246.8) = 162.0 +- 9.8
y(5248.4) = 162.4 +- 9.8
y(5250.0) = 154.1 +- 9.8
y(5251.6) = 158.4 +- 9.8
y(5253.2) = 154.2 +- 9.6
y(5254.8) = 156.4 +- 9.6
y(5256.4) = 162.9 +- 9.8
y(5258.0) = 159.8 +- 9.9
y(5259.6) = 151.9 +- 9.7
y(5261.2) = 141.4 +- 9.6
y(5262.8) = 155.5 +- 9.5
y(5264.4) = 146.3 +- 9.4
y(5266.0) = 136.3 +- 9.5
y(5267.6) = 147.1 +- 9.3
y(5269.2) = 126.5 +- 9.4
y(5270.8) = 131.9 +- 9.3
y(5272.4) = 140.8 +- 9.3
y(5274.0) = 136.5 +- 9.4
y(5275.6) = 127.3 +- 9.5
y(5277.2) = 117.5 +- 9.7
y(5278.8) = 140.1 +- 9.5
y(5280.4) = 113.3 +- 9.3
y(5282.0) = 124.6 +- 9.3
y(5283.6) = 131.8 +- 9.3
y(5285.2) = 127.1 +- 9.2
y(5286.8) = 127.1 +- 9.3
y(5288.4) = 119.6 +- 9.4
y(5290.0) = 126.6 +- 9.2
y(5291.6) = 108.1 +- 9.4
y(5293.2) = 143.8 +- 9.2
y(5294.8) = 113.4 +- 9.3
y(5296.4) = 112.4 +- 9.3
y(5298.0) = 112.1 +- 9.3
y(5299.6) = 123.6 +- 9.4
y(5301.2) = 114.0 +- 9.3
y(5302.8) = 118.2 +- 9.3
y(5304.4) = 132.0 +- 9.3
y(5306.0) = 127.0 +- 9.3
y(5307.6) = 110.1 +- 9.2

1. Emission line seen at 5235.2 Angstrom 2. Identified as C III]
